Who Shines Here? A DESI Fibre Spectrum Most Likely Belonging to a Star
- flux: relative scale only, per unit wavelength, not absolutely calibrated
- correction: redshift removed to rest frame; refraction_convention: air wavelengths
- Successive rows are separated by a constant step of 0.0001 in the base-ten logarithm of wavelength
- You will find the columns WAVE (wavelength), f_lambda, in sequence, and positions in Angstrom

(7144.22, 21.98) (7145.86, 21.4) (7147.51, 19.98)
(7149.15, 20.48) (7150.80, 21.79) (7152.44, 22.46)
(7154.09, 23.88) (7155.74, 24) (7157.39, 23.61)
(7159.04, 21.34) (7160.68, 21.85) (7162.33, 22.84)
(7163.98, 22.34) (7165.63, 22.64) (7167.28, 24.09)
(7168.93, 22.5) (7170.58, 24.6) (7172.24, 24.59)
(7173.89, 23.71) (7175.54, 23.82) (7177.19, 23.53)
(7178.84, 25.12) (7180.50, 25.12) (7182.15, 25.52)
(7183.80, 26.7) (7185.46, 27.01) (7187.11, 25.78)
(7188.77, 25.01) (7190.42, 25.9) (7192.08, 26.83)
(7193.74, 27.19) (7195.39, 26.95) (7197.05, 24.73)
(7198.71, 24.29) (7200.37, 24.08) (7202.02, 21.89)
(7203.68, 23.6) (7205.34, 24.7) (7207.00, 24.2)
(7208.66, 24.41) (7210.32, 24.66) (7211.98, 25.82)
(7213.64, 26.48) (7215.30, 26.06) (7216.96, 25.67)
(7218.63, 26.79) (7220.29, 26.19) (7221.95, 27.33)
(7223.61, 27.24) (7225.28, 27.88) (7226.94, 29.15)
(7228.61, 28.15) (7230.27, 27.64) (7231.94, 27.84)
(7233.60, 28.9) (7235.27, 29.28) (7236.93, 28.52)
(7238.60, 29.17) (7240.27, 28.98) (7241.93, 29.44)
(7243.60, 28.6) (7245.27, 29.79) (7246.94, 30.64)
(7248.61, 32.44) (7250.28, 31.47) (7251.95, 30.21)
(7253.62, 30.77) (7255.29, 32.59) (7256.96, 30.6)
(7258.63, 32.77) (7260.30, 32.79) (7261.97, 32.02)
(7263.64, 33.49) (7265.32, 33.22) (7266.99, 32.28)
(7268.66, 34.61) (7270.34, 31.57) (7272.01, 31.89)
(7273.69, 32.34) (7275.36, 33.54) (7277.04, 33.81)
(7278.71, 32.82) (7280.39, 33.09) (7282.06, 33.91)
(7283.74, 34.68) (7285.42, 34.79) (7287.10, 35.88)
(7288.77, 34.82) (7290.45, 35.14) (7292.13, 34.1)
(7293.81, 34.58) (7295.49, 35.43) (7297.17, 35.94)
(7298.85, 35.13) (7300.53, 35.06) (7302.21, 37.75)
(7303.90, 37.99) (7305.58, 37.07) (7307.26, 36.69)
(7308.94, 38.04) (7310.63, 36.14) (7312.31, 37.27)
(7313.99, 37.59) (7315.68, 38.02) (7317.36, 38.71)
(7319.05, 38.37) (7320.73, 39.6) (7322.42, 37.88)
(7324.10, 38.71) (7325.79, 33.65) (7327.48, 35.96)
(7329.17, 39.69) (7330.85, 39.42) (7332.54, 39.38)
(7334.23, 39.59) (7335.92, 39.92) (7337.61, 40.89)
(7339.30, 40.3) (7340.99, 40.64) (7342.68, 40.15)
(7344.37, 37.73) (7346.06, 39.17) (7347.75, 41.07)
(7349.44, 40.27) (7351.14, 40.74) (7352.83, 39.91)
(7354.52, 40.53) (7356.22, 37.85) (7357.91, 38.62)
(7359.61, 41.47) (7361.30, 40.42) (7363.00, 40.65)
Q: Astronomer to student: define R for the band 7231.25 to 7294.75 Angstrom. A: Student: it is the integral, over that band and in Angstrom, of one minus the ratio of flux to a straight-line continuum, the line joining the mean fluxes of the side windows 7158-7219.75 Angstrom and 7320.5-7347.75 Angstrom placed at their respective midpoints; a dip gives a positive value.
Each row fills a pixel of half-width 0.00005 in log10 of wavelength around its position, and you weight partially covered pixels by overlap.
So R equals -0.16 Angstrom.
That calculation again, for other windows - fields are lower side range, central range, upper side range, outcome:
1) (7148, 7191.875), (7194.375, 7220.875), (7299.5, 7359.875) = 2.2 Angstrom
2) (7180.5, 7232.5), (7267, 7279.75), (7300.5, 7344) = 0.1 Angstrom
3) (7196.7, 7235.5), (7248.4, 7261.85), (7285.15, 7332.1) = -0.5 Angstrom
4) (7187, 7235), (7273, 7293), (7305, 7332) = -0.1 Angstrom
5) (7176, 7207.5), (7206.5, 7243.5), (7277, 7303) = 1.5 Angstrom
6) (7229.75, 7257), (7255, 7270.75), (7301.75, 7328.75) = -0.4 Angstrom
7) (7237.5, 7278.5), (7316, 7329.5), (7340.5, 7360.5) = -0.1 Angstrom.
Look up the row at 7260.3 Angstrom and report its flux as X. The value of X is 32.79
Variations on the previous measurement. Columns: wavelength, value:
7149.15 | 20.48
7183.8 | 26.7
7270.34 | 31.57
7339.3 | 40.3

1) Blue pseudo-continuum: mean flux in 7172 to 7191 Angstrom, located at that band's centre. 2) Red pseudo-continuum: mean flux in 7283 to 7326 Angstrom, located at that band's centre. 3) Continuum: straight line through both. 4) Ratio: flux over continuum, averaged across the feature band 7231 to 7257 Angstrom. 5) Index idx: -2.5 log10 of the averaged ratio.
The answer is 0.04 mag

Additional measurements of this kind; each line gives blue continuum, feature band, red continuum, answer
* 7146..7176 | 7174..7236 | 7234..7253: 0.02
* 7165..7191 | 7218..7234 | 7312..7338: 0.06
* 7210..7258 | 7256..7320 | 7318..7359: -0.02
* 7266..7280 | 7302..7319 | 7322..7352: -0.03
